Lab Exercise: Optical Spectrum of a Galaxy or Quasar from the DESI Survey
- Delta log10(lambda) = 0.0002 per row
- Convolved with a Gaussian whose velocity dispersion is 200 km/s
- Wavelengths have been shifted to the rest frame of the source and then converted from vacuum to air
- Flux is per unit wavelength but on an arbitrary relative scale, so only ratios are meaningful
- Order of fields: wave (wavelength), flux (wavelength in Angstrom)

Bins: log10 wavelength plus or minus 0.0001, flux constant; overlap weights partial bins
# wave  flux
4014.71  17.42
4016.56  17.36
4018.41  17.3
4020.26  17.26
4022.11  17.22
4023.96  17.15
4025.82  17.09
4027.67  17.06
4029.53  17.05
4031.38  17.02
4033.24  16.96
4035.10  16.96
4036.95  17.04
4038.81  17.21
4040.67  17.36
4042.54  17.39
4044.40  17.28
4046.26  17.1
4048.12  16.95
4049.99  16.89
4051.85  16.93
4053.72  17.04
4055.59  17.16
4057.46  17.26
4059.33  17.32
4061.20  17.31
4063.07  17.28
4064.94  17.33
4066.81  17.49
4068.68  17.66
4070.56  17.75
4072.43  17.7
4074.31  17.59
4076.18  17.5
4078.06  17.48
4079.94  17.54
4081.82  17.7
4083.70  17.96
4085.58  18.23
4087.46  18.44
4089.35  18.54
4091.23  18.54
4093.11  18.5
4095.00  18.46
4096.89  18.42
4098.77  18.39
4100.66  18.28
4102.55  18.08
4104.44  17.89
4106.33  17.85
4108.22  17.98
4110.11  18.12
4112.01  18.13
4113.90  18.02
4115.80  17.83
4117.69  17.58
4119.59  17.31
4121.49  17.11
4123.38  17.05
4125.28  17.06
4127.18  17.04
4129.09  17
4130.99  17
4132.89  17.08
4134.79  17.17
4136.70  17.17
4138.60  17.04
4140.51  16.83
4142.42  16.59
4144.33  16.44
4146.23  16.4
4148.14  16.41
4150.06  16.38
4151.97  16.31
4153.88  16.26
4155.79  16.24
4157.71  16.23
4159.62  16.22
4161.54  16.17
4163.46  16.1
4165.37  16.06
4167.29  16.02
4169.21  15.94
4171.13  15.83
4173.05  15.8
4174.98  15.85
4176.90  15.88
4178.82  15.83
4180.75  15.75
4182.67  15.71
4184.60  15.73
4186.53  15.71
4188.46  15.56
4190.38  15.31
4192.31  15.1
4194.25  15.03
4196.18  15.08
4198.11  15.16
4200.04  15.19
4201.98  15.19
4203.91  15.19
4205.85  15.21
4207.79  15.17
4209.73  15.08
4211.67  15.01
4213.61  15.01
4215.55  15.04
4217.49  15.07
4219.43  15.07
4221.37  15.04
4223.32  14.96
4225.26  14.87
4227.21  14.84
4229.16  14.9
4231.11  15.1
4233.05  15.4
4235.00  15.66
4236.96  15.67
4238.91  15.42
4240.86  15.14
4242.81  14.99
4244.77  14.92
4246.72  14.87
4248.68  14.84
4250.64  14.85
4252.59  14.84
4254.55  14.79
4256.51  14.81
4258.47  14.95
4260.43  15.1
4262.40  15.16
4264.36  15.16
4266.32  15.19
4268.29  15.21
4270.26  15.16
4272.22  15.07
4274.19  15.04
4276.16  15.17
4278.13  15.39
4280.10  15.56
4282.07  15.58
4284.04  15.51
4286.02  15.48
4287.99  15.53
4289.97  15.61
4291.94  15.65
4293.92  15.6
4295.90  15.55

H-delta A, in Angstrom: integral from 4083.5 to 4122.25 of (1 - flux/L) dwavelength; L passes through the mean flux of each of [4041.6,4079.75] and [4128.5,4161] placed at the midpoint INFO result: -2.5 Angstrom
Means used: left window 17.3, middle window 18.1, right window 16.6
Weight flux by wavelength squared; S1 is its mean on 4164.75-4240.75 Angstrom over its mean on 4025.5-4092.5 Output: 0.94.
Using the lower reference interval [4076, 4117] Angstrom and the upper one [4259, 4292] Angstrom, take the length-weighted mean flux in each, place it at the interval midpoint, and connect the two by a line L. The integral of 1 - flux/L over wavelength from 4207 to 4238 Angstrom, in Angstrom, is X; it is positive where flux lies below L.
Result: 1.95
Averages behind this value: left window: 18.1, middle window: 15.1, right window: 15.3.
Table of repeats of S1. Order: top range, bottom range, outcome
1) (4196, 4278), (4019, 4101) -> 0.94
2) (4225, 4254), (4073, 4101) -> 0.90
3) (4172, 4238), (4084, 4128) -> 0.89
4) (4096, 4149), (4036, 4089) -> 1.03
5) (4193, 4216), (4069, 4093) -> 0.89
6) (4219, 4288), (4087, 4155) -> 0.92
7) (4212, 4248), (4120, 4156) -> 0.94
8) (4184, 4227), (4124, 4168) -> 0.94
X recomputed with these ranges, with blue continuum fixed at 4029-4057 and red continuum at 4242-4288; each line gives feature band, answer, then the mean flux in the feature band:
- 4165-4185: 0.09 Angstrom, 15.8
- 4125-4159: -0.99 Angstrom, 16.7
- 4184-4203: 0.56 Angstrom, 15.3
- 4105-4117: -1.08 Angstrom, 18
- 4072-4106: -2.83 Angstrom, 18.1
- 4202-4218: 0.52 Angstrom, 15.1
